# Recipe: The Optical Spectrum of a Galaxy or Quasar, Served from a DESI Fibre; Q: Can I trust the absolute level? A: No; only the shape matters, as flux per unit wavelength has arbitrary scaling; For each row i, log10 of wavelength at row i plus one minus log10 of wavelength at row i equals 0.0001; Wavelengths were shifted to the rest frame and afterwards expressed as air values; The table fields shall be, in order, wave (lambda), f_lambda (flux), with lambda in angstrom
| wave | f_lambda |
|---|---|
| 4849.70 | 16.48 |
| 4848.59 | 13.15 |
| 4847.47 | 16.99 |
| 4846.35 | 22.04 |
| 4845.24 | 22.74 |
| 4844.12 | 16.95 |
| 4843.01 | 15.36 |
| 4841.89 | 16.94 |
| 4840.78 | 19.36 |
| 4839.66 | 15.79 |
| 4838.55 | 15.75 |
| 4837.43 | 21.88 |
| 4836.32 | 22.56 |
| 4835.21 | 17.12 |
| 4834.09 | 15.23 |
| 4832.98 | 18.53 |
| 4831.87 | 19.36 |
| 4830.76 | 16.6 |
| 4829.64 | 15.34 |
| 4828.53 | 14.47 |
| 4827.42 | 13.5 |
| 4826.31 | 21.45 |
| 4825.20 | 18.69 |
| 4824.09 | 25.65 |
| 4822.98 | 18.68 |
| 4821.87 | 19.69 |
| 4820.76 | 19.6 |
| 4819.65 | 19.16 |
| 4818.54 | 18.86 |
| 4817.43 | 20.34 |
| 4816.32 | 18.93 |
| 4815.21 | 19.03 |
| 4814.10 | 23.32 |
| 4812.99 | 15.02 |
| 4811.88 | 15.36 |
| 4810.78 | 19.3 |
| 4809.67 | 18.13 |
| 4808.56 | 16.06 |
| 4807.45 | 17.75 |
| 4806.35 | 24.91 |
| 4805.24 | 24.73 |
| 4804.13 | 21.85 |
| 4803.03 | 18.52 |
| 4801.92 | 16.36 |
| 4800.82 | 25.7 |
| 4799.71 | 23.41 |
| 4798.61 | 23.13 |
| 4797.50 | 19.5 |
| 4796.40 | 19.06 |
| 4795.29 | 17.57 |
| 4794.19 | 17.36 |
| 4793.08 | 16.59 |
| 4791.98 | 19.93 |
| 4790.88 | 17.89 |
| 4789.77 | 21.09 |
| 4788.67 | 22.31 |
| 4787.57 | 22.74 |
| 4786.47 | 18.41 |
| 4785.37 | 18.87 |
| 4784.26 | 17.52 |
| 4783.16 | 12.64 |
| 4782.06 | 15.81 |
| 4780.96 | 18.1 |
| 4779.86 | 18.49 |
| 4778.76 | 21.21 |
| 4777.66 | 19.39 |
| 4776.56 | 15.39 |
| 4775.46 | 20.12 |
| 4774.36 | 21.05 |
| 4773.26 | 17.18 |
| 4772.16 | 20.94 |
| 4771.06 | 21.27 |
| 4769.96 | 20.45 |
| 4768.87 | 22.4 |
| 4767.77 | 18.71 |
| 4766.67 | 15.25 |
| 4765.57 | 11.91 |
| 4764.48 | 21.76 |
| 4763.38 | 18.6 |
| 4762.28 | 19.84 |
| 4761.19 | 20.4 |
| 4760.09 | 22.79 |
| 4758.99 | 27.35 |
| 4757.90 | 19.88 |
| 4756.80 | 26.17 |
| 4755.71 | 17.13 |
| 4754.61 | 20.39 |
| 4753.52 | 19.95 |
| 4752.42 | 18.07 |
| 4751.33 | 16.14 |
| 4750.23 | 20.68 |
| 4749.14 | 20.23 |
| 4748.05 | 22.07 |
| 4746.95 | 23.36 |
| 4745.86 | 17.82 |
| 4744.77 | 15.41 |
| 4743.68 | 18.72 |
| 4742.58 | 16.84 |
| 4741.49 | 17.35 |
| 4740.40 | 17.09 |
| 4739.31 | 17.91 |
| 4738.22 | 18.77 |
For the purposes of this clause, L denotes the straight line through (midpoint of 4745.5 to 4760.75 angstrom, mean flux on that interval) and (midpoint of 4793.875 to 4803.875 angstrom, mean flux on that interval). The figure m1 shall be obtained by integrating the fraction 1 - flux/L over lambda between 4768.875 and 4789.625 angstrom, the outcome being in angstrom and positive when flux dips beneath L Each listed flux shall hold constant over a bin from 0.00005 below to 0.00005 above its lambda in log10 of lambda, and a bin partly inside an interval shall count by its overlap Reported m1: 1.4 angstrom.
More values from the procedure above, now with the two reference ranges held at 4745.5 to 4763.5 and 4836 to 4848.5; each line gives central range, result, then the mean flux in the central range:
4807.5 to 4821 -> 0.5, 18.5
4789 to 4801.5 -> -0.3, 20.1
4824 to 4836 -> 0.8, 17.6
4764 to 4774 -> 0.7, 18.9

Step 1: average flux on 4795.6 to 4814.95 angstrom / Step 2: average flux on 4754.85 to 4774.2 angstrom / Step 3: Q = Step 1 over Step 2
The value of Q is 1.0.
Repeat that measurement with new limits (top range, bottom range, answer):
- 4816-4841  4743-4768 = 0.94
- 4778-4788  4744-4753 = 0.95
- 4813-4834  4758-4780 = 0.95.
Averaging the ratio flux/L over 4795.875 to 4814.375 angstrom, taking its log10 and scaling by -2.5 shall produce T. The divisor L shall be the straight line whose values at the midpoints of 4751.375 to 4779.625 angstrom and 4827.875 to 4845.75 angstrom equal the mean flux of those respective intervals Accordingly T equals -0.08 mag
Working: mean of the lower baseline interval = 19.8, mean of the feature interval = 20.1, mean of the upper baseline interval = 17.7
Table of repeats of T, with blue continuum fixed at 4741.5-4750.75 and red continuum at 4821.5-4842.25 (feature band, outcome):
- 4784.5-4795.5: -0.030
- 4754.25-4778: -0.049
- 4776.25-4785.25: 0.085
